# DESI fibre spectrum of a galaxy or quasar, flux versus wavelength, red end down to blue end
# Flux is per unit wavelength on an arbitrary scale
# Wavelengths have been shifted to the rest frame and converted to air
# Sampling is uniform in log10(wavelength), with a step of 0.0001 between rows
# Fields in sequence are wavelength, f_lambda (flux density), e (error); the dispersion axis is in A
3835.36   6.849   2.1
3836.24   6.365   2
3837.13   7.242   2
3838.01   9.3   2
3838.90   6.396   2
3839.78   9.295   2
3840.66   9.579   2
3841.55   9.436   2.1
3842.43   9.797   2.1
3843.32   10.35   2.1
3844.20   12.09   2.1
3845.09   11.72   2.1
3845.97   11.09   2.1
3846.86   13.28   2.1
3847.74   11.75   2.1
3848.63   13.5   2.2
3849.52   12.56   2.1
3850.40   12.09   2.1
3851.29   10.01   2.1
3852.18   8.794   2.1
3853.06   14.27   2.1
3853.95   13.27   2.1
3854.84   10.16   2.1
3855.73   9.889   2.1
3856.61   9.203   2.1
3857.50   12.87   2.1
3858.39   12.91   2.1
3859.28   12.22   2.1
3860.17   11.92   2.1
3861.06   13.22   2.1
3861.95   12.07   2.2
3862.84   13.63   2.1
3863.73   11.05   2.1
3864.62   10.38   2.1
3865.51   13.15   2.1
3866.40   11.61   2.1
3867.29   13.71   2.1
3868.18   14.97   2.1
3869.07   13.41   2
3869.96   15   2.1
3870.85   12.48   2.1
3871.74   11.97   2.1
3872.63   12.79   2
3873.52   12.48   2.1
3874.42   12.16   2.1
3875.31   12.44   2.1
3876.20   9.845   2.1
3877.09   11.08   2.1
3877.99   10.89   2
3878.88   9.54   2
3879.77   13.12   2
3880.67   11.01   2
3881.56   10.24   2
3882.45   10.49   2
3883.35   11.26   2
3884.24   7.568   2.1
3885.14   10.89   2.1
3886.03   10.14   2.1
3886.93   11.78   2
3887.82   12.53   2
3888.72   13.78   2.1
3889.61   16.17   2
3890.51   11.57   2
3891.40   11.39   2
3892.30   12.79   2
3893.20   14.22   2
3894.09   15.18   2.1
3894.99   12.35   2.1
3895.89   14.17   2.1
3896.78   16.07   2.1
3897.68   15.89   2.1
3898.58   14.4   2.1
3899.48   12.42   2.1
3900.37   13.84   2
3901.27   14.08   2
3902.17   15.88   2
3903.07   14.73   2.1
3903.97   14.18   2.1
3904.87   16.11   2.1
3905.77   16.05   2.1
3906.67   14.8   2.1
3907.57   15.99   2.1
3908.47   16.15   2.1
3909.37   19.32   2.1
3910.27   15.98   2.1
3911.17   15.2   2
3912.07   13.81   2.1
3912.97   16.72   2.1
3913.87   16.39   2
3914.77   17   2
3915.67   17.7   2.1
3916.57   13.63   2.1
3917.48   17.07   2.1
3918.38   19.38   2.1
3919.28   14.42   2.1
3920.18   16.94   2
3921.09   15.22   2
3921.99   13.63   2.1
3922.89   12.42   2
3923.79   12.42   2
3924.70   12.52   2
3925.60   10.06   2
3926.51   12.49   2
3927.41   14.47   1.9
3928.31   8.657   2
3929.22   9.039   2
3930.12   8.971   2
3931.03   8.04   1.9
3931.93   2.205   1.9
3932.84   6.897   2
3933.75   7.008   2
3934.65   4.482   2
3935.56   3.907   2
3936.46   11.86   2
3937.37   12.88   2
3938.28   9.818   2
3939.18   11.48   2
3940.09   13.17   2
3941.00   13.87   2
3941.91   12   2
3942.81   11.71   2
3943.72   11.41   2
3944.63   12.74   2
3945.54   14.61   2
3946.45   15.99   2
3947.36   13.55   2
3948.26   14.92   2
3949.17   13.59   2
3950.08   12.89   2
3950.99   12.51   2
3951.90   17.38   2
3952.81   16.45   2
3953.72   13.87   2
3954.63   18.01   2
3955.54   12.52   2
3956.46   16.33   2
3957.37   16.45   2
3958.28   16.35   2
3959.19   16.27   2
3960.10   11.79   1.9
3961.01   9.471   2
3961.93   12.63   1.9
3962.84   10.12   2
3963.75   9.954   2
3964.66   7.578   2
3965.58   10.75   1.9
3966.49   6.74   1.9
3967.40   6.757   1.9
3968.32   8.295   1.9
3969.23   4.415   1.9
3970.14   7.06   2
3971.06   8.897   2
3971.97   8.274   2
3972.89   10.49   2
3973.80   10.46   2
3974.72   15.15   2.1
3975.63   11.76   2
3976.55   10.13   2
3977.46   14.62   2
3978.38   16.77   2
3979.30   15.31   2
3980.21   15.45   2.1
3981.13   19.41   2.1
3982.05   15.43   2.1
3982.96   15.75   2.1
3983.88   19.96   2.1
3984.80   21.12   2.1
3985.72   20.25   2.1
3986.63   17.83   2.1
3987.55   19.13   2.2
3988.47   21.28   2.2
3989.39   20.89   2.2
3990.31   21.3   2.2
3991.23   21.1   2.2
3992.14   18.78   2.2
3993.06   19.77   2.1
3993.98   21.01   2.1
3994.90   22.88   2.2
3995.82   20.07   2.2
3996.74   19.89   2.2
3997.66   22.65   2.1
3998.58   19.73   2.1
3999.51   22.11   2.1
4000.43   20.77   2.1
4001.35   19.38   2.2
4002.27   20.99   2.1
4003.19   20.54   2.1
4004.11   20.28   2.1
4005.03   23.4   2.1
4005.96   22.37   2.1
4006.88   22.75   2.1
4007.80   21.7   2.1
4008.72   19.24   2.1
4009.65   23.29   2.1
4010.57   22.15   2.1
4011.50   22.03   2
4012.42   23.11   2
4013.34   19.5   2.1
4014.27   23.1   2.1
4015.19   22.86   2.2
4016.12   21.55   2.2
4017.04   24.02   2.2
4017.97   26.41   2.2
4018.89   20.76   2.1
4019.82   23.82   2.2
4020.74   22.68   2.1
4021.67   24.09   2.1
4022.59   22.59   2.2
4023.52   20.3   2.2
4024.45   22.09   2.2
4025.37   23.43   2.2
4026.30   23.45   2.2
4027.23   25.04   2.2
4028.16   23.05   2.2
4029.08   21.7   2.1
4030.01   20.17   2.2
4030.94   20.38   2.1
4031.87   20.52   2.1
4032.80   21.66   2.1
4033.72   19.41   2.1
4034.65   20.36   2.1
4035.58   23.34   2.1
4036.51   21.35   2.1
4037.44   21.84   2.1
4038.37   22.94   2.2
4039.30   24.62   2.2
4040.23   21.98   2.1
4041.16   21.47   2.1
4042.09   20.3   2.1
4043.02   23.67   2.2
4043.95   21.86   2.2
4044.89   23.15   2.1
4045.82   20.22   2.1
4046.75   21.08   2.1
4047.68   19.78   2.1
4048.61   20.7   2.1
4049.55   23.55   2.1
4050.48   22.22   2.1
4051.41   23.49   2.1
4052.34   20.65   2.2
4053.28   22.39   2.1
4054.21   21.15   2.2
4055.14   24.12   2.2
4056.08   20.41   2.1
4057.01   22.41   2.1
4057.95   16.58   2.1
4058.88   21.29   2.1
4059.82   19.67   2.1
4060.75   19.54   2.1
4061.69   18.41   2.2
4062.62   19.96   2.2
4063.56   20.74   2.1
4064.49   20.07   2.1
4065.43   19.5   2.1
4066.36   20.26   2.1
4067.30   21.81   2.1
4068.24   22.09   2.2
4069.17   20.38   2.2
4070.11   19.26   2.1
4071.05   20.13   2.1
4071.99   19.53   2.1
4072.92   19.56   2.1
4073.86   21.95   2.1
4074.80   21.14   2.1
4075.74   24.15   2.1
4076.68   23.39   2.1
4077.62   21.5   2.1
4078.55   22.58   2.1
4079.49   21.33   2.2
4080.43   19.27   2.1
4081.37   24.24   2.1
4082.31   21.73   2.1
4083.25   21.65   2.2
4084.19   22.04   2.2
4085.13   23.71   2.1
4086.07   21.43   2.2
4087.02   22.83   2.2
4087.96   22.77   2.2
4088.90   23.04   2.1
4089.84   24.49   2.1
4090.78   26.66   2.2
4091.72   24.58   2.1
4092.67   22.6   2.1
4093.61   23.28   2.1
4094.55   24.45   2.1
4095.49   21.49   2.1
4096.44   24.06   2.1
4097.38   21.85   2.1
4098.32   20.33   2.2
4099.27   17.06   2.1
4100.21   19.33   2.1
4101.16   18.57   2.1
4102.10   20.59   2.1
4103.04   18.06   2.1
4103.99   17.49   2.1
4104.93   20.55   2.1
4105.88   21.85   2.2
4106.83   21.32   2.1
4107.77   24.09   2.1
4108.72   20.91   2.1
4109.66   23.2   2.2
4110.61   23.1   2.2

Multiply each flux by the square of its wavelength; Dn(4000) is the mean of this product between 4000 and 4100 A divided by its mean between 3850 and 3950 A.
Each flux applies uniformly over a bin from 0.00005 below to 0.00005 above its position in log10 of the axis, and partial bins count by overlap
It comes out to 1.9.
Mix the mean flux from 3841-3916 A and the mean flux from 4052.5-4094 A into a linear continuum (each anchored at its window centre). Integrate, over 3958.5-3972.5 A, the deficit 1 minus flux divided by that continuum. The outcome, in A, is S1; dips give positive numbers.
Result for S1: 6.1 A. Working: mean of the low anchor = 12.9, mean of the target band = 9.39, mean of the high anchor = 21.6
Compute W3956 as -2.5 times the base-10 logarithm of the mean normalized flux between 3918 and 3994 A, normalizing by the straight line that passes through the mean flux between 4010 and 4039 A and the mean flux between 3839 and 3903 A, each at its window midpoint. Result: 0.33 mag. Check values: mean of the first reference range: 12.1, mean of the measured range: 13.2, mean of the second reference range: 22.3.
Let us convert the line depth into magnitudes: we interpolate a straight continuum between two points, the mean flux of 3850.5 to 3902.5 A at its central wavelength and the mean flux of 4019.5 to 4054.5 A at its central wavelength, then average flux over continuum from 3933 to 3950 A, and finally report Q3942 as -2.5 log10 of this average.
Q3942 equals 0.37 mag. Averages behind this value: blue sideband 12.3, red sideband 22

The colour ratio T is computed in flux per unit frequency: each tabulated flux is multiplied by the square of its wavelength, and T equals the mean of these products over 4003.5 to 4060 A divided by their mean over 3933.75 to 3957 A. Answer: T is 1.79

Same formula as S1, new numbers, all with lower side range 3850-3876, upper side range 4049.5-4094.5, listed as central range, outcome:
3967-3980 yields 4.93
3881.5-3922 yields -1.15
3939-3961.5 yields 3.00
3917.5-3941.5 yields 6.38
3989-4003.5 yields -2.00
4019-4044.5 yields -2.96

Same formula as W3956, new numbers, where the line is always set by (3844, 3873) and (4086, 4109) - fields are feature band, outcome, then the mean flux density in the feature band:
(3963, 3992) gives 0.217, 14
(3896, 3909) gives -0.080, 15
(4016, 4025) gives -0.222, 22.9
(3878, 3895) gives 0.128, 11.9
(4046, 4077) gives -0.033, 20.9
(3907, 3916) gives -0.146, 16.4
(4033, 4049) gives -0.115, 21.7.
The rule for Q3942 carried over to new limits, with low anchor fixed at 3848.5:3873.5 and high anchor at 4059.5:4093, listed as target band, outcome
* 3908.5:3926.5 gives -0.04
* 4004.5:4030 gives -0.18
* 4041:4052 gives -0.08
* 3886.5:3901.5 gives 0.00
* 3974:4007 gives -0.07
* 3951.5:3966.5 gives 0.24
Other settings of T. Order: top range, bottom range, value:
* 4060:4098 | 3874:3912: 1.80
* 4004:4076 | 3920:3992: 1.74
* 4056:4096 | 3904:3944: 1.82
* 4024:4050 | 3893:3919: 1.51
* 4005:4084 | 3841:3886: 2.03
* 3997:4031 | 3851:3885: 2.02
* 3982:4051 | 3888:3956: 1.69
